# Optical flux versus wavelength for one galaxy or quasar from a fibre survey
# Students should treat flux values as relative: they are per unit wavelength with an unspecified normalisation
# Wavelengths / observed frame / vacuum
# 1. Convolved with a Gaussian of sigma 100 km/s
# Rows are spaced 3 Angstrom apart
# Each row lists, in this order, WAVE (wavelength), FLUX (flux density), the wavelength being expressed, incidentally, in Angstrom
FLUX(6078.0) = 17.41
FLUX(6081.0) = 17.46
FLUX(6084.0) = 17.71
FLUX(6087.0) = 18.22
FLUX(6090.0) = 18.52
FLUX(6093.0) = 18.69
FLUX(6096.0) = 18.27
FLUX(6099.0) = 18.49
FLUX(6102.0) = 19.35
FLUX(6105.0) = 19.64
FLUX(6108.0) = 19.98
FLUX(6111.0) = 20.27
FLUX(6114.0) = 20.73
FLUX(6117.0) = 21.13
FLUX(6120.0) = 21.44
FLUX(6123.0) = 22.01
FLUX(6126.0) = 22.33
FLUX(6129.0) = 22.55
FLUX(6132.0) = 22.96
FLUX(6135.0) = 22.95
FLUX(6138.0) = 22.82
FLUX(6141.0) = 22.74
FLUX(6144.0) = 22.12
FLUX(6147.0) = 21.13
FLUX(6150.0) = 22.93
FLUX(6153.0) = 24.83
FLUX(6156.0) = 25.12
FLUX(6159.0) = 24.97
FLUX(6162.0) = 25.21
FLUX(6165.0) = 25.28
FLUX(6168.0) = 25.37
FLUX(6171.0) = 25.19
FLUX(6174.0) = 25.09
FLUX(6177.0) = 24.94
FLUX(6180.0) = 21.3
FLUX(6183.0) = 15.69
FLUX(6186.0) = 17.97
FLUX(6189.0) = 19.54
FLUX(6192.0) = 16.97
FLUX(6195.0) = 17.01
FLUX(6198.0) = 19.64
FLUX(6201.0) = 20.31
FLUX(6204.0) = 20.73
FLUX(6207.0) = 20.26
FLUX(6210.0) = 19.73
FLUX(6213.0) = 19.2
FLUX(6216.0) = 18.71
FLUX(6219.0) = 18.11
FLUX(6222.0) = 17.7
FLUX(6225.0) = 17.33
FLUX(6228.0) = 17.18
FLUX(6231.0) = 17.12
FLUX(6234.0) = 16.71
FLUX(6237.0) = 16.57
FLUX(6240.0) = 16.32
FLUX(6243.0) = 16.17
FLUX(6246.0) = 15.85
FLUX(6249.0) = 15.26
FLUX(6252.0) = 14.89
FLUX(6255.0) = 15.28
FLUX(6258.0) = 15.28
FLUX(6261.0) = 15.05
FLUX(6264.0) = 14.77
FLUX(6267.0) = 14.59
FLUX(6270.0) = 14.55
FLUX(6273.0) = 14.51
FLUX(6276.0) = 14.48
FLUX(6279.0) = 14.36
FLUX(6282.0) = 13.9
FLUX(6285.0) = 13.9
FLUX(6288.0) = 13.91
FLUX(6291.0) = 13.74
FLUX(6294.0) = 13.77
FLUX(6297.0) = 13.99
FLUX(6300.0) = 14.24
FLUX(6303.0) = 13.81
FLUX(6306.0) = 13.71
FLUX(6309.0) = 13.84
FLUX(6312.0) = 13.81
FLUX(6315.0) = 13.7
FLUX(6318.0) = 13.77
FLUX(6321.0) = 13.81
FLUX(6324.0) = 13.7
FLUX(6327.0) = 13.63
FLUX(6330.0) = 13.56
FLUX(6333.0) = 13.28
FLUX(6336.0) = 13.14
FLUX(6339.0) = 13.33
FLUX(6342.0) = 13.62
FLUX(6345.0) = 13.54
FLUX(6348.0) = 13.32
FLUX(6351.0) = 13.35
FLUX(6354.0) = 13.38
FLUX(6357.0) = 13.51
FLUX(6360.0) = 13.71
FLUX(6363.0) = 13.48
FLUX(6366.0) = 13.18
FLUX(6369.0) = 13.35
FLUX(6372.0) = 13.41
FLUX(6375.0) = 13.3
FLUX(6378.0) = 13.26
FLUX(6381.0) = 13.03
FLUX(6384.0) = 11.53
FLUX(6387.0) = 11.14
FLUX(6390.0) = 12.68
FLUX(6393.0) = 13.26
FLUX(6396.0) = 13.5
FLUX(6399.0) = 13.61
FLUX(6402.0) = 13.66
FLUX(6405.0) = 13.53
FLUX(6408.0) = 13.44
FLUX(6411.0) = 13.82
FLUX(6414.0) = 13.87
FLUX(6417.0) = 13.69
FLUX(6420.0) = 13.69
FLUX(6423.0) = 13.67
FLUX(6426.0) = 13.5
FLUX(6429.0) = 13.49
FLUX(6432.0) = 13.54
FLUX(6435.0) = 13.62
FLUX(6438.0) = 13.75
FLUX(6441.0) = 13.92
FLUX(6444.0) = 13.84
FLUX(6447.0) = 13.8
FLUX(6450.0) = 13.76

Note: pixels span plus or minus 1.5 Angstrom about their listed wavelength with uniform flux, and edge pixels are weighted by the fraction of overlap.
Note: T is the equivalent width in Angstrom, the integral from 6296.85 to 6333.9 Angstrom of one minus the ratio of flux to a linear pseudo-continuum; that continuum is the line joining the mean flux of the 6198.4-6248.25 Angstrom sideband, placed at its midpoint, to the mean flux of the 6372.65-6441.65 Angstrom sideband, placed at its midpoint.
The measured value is 4.5 Angstrom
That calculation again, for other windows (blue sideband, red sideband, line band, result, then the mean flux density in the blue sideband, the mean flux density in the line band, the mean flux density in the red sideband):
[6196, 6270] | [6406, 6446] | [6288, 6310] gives 2.9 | 17.1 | 13.9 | 13.7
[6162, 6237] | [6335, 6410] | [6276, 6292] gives 2.5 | 19.9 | 14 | 13.2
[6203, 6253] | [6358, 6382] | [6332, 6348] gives 1.0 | 17.5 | 13.4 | 13.4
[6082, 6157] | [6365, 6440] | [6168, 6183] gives -3.0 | 21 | 23.4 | 13.3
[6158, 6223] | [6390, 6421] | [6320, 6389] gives 9.2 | 20.9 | 13.2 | 13.6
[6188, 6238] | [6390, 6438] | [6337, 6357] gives 2.3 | 18.4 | 13.4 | 13.6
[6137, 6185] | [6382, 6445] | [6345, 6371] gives 3.6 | 23.4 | 13.4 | 13.4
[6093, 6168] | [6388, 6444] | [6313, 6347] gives 5.4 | 22.1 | 13.6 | 13.6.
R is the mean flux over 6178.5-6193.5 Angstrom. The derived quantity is 18.3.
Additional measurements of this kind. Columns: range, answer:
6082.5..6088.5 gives 18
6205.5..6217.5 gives 19.5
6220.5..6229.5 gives 17.4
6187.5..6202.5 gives 18.7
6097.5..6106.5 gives 19.2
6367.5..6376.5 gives 13.4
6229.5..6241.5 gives 16.7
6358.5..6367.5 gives 13.5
